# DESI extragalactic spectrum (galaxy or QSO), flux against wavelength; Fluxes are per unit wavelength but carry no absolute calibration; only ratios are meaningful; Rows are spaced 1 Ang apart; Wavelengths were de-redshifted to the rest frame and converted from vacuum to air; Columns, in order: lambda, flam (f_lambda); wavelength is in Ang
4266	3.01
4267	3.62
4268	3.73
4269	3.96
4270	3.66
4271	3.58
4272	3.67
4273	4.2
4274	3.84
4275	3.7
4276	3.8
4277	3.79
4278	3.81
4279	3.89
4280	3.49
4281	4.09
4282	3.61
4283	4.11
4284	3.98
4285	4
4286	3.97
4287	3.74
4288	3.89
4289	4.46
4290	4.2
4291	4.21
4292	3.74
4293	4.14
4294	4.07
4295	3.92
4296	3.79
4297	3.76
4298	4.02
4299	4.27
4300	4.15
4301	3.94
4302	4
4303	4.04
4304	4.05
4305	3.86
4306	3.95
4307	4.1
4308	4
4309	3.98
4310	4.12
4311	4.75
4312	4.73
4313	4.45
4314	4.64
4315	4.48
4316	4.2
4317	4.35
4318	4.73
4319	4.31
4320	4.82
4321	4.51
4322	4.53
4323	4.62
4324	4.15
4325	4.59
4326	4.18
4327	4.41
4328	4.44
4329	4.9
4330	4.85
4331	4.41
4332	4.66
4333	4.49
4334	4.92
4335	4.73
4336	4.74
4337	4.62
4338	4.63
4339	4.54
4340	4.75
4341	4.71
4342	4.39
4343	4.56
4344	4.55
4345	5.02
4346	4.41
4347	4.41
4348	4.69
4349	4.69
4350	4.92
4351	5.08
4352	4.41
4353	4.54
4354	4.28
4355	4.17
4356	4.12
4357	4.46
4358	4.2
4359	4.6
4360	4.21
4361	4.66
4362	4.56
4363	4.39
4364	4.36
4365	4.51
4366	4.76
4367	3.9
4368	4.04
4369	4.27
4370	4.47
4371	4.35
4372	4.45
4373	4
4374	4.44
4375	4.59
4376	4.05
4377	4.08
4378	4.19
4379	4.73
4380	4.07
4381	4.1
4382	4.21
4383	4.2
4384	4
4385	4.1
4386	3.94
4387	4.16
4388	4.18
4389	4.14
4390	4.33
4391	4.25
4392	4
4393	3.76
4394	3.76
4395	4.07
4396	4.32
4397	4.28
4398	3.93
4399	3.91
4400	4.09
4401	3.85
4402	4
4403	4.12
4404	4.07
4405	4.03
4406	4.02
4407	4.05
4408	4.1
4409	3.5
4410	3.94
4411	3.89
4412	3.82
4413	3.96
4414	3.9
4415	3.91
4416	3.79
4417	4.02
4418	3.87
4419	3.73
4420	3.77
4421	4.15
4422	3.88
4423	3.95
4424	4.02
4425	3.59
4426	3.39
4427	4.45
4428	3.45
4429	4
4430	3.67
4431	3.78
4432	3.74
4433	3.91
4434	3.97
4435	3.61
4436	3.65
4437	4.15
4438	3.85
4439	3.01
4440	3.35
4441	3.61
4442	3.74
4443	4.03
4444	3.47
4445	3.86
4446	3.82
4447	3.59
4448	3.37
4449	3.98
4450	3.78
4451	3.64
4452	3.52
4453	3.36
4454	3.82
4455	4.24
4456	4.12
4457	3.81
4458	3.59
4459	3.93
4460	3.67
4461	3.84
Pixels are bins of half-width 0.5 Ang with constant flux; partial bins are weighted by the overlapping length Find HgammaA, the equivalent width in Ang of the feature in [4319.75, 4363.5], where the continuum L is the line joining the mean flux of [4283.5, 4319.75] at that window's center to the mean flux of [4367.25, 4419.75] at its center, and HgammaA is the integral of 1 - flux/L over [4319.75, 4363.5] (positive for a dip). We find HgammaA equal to -4.70 Ang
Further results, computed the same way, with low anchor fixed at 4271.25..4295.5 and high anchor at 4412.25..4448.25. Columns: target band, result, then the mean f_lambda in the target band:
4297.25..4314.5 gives -1.2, 4.17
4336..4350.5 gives -2.9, 4.64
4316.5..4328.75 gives -1.9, 4.48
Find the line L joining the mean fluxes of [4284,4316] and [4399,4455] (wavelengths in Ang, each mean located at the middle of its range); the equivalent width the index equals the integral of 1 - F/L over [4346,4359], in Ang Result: -1.7 Ang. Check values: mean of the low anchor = 4.11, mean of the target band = 4.5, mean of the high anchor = 3.82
